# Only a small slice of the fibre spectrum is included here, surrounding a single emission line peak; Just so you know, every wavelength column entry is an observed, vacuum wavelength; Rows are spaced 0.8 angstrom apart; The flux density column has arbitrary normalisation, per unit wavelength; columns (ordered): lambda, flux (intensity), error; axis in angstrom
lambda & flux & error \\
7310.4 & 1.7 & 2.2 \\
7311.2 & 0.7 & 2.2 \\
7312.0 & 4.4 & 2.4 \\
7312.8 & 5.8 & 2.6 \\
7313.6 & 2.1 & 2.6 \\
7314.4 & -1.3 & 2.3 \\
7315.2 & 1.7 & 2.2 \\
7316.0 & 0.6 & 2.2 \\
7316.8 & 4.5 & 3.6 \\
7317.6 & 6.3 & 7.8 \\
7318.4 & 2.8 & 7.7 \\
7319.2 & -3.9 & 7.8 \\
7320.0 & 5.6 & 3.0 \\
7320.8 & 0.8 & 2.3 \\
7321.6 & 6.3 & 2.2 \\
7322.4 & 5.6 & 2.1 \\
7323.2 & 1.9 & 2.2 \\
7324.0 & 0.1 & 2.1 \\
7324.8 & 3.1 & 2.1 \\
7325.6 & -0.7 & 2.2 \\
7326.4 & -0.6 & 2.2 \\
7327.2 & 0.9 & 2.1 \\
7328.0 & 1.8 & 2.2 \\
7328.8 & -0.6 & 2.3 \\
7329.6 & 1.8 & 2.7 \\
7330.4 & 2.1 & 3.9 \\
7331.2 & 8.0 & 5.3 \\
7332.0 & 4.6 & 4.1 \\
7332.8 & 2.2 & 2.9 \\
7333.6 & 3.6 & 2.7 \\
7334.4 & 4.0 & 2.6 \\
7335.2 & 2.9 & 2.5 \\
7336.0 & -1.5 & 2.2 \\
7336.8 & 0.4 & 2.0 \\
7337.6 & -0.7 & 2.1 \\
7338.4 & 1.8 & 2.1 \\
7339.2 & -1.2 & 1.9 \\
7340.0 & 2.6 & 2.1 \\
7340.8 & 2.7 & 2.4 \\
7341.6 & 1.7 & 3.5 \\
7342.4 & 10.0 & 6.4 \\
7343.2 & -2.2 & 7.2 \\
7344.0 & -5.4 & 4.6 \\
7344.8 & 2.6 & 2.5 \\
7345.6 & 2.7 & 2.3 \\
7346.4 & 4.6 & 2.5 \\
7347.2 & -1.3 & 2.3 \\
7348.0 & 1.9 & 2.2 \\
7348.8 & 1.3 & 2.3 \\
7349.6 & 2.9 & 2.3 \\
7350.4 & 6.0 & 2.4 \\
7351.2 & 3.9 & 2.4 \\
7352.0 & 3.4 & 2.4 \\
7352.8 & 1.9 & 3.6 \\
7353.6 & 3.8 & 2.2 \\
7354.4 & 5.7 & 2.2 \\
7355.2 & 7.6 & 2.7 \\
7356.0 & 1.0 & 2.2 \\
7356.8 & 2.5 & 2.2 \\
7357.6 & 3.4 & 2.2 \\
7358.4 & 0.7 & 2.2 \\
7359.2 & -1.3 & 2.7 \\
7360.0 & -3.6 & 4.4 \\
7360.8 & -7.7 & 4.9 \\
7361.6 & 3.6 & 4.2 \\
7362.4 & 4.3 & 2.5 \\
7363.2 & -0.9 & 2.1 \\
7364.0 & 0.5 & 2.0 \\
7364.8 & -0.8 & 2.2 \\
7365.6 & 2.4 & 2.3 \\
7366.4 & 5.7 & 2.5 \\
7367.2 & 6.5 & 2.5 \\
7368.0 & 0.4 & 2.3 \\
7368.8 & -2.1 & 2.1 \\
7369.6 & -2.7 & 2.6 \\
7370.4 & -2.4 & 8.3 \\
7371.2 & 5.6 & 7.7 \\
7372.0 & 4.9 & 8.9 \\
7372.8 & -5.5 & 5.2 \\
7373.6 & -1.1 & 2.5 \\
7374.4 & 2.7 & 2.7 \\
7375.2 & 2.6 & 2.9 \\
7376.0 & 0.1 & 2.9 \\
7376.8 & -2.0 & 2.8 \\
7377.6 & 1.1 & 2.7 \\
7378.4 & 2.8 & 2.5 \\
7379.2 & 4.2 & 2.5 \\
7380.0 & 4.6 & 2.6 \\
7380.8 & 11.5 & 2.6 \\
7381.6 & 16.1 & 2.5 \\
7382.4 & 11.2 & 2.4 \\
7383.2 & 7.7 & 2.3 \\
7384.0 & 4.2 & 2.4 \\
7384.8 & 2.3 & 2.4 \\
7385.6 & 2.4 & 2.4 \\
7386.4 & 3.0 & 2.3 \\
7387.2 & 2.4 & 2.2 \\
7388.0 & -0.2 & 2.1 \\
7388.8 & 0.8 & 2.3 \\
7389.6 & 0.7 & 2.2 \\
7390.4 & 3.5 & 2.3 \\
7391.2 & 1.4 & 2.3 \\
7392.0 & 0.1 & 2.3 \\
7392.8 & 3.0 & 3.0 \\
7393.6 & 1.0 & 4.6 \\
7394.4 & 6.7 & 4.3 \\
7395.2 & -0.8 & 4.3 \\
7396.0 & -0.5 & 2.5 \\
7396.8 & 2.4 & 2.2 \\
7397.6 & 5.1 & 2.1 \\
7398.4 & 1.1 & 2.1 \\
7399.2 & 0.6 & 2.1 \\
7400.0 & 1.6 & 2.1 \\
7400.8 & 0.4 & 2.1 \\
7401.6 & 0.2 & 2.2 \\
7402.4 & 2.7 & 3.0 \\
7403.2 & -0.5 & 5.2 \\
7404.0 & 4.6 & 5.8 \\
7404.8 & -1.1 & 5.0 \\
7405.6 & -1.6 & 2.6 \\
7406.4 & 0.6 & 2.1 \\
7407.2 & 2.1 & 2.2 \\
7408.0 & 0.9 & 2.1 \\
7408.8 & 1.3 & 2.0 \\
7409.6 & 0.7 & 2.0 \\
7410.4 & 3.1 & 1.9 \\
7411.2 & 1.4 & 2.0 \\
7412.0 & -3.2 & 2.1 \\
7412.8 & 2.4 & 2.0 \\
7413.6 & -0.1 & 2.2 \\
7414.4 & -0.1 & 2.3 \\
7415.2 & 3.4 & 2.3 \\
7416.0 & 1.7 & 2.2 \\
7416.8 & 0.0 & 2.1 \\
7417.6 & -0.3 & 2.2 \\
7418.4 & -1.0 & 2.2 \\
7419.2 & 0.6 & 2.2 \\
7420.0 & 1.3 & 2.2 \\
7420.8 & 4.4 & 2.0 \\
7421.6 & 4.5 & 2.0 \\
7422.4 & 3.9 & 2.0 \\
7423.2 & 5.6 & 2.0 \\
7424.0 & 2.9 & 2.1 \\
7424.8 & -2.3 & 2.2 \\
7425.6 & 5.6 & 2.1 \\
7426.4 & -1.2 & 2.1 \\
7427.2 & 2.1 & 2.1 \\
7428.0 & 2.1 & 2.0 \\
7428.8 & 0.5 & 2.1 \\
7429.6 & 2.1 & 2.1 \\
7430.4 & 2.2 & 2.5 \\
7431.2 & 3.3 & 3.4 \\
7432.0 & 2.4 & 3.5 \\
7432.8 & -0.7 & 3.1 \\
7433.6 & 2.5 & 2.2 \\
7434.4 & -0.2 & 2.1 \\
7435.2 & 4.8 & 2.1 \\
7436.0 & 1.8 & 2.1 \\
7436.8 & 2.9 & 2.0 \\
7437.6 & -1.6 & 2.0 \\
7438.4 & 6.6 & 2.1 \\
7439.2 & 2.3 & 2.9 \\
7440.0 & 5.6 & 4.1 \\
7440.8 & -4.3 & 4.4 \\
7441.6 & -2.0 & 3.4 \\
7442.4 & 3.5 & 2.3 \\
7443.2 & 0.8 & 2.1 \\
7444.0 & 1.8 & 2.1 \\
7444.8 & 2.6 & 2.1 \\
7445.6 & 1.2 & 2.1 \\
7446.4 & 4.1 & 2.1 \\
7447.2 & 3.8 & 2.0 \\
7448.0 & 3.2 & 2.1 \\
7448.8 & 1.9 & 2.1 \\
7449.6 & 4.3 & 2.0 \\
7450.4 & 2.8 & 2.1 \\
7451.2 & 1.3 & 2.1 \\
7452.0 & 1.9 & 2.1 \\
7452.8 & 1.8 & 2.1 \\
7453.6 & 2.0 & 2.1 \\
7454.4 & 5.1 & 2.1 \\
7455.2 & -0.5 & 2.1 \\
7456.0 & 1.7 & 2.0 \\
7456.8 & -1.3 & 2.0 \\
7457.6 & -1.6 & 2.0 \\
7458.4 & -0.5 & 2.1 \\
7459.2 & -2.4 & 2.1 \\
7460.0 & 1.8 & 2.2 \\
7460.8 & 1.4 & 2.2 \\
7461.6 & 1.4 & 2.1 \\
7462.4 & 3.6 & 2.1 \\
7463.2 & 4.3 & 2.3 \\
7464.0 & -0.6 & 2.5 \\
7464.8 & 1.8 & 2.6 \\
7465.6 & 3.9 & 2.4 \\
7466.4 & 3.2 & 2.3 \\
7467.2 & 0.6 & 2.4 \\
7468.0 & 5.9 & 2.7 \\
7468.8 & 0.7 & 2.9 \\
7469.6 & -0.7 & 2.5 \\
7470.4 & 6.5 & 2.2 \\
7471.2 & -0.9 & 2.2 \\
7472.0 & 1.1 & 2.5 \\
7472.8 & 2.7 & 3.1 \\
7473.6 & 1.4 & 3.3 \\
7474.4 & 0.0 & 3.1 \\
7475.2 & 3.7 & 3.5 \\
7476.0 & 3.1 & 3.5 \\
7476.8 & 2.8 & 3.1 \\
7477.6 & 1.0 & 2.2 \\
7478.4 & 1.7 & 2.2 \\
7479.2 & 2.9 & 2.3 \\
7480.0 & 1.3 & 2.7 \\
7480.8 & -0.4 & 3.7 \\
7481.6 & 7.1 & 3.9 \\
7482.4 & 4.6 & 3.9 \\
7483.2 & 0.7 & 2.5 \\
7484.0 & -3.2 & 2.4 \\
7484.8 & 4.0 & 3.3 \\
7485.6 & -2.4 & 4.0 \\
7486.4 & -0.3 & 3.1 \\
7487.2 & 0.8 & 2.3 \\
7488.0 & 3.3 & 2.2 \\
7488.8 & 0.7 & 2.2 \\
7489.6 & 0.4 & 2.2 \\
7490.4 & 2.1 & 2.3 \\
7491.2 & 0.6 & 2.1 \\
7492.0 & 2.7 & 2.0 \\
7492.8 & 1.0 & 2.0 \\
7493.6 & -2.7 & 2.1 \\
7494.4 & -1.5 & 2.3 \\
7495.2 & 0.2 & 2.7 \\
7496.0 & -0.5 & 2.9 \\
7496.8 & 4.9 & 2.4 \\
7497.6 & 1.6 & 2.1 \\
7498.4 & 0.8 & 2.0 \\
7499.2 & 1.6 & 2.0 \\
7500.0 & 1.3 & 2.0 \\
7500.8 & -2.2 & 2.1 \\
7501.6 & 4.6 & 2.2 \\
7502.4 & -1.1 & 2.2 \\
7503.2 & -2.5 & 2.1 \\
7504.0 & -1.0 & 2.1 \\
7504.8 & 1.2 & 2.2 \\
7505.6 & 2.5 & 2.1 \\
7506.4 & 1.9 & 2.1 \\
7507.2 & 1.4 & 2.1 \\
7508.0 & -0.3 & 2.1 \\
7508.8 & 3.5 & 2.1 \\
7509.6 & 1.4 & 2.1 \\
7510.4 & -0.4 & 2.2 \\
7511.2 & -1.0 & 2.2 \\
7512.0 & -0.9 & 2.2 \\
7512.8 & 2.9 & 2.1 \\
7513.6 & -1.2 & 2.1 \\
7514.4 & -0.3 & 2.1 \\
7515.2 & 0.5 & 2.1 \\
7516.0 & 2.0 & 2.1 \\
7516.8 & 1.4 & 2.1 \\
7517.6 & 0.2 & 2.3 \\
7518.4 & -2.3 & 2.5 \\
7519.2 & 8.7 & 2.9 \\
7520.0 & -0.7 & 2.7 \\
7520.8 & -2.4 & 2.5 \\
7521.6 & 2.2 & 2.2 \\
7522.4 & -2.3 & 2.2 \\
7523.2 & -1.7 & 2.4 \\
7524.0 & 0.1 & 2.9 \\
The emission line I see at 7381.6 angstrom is Hgamma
